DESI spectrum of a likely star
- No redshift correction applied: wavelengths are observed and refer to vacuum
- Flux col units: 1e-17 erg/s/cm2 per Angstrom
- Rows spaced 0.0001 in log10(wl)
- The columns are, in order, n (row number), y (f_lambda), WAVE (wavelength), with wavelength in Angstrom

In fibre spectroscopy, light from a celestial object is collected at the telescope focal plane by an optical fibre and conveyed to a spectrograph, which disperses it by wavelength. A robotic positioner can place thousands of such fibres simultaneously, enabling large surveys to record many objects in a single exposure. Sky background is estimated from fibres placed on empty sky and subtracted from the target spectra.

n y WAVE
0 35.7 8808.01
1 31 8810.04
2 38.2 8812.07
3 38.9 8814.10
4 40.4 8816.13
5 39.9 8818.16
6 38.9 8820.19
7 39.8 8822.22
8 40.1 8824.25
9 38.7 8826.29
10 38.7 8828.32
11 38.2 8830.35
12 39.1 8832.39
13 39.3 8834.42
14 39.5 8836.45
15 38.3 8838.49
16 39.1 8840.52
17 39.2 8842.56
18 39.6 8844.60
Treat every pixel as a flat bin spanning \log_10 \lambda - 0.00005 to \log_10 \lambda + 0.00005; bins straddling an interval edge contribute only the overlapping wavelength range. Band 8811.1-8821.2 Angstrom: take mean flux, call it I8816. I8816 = 39.3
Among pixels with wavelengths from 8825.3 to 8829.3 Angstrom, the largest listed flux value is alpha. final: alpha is 38.7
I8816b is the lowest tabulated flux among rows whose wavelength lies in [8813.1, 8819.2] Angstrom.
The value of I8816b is 38.9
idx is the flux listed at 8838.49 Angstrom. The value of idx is 38.3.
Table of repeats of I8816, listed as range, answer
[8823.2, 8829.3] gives 39.1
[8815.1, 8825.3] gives 39.8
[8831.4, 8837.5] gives 39.3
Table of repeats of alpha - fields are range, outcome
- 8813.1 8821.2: 40.4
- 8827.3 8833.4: 39.1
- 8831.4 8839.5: 39.5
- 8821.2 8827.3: 40.1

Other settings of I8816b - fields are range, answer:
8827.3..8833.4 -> 38.2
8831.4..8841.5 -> 38.3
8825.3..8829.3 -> 38.7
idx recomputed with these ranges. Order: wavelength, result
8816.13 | 40.4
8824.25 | 40.1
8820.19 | 38.9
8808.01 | 35.7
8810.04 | 31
